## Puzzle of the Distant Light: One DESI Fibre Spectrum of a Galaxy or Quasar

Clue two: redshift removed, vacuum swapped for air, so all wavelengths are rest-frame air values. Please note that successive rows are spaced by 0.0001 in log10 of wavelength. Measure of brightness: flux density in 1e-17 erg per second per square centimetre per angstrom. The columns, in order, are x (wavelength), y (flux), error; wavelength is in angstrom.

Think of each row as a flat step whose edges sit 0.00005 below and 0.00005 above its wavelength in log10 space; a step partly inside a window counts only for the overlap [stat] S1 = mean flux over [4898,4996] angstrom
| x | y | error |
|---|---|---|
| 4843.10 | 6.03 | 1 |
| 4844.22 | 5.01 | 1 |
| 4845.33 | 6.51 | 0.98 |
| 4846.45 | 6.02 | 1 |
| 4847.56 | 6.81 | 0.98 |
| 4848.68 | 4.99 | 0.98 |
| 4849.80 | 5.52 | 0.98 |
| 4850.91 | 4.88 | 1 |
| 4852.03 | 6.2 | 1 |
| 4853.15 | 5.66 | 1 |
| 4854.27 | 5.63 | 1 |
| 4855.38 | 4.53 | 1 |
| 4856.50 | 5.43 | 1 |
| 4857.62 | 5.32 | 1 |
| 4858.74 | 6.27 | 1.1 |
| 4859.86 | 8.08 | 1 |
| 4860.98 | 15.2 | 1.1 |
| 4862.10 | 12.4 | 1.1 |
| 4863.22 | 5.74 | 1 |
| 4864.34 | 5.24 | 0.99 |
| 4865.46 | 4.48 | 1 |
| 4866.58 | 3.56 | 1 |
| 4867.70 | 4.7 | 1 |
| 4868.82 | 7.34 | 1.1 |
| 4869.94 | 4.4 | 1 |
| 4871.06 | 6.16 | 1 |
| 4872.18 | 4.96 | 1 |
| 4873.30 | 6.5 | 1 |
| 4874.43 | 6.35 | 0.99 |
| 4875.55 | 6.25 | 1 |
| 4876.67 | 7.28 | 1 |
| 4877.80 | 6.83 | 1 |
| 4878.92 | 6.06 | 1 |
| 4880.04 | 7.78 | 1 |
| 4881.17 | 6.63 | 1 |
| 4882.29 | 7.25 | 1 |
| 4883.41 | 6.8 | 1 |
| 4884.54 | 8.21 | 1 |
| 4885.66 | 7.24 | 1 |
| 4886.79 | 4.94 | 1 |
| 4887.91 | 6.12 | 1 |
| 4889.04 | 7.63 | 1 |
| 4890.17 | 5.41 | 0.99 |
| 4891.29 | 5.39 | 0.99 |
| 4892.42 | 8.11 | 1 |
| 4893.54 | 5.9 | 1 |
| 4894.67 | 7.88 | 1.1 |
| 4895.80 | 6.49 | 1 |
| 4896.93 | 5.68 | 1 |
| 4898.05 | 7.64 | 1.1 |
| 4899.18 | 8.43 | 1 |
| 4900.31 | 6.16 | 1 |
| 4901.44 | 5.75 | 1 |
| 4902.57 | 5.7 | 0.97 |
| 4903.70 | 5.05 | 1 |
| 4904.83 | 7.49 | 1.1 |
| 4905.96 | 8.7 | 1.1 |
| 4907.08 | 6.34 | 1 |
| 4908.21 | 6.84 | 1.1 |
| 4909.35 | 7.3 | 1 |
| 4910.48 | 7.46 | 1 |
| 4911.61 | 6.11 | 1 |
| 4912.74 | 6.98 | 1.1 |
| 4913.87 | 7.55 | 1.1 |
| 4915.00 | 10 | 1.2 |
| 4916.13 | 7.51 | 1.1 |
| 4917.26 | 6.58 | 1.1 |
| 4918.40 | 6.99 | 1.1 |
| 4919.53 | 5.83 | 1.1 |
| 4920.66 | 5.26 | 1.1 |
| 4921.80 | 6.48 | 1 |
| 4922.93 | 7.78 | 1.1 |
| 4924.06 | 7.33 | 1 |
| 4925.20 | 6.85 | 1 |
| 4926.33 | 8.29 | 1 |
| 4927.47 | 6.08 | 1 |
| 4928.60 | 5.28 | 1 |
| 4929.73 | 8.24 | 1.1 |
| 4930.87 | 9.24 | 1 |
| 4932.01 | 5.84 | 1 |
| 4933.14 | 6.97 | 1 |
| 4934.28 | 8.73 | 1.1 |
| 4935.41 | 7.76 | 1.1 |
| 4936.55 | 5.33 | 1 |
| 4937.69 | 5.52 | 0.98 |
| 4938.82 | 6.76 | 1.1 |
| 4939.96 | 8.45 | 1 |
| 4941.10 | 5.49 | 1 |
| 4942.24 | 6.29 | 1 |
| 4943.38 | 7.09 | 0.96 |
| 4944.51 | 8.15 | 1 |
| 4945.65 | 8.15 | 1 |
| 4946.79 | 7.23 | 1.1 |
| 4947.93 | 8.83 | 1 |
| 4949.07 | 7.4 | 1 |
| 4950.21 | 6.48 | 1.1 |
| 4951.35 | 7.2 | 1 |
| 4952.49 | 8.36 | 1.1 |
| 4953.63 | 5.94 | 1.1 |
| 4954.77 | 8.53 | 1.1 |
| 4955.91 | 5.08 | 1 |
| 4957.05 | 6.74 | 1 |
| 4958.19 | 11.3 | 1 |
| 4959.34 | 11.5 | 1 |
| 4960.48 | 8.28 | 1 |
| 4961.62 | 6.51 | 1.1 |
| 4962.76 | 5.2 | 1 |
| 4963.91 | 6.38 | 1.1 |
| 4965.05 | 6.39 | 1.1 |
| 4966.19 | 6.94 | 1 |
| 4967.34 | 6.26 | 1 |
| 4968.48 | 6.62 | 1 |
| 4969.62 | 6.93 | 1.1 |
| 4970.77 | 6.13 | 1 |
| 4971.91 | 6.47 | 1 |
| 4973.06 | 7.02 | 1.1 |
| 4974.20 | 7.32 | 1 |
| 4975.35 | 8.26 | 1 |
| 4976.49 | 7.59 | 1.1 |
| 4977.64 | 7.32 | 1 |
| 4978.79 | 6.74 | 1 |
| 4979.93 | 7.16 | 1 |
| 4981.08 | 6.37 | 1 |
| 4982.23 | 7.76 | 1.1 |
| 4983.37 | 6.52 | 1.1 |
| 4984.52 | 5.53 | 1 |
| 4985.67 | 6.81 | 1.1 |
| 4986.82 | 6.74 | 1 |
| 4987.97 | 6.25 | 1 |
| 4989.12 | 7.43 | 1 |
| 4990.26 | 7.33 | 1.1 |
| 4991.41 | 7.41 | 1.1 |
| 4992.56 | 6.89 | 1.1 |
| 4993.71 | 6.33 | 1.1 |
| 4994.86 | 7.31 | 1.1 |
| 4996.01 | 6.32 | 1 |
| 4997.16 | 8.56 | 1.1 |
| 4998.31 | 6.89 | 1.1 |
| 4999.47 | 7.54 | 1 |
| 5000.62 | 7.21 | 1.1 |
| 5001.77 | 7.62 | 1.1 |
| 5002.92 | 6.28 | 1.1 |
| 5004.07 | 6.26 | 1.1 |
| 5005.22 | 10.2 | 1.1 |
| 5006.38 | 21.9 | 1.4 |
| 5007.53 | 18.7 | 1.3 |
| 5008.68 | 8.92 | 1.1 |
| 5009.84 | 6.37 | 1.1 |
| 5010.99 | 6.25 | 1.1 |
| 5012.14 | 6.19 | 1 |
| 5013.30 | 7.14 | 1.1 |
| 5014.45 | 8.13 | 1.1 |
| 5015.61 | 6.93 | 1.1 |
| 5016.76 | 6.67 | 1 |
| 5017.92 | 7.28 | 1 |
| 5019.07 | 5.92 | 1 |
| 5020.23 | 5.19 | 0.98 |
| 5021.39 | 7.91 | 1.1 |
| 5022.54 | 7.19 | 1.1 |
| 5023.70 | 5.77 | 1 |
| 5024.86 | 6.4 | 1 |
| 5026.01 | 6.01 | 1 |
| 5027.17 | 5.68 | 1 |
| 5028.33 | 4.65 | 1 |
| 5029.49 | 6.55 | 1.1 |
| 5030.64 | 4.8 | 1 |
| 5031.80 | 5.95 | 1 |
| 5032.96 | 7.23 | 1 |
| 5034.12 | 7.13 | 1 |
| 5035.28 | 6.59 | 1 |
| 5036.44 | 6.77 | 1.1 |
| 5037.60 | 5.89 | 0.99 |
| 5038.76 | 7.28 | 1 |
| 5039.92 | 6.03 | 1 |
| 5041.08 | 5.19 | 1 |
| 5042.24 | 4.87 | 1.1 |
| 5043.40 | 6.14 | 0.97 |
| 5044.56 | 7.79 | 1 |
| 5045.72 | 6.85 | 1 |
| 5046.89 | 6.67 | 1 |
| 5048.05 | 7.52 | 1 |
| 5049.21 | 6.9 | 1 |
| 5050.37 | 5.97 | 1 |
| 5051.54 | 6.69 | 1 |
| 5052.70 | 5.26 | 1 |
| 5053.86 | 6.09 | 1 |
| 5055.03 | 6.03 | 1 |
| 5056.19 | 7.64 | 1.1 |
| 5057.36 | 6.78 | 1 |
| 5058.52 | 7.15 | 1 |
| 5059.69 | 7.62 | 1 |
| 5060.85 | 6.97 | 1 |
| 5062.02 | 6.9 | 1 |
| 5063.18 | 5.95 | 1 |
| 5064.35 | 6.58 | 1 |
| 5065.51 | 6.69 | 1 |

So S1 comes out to 7.07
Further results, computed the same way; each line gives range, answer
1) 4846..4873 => 6.23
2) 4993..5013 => 8.72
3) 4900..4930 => 6.88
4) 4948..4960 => 7.9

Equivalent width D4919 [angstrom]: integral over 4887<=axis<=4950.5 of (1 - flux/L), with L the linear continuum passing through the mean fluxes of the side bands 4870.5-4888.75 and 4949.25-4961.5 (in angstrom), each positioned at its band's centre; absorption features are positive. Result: 2.6 angstrom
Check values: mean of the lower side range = 6.6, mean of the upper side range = 7.87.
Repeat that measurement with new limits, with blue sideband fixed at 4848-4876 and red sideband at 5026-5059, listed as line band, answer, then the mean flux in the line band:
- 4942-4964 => -4.5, 7.58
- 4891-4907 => -1.3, 6.75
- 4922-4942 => -2.4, 7.03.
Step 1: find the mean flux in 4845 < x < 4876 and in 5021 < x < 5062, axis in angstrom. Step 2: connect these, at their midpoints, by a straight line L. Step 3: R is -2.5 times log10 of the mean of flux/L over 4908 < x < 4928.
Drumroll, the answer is -0.12 mag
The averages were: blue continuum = 6.25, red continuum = 6.46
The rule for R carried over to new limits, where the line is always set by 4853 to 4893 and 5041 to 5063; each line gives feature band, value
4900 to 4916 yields -0.07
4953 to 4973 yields -0.09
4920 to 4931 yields -0.07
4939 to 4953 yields -0.13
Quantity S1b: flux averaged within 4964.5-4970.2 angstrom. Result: 6.63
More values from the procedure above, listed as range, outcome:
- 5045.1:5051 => 6.78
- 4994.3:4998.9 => 7.26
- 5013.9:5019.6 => 6.99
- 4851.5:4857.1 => 5.48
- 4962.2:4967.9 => 6.23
